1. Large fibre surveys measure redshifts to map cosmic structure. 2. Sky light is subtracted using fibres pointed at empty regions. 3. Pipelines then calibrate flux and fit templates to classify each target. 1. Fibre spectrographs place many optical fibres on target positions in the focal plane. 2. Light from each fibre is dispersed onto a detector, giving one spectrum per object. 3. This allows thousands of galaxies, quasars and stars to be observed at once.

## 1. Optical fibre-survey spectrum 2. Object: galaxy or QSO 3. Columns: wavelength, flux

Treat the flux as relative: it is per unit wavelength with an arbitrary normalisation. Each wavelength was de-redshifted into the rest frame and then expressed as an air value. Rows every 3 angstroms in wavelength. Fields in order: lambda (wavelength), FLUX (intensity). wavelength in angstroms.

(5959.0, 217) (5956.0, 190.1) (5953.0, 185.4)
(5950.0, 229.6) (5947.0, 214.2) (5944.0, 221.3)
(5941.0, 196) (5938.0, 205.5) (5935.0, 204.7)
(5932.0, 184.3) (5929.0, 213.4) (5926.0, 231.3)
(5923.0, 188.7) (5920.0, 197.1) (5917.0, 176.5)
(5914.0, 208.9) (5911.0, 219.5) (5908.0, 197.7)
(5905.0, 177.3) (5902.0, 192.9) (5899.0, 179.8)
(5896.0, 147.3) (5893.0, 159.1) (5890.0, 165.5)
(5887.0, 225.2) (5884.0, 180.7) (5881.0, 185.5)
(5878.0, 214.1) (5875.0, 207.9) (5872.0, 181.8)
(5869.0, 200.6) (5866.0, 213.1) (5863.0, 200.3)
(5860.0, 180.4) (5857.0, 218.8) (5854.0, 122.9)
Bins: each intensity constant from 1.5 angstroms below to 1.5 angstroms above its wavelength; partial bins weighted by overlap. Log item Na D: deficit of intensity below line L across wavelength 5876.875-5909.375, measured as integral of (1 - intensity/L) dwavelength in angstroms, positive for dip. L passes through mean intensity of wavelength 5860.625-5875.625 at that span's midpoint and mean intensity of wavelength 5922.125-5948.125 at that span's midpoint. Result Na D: 2.9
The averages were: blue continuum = 199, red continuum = 207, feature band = 184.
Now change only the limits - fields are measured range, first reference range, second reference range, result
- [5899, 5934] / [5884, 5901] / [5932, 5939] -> -1.5 angstroms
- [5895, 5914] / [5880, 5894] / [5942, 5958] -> 0.2 angstroms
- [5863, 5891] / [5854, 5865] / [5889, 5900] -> -3.5 angstroms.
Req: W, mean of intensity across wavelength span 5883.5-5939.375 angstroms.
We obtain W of 193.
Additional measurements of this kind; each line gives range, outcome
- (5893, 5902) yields 168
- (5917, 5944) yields 202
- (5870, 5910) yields 186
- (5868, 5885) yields 195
